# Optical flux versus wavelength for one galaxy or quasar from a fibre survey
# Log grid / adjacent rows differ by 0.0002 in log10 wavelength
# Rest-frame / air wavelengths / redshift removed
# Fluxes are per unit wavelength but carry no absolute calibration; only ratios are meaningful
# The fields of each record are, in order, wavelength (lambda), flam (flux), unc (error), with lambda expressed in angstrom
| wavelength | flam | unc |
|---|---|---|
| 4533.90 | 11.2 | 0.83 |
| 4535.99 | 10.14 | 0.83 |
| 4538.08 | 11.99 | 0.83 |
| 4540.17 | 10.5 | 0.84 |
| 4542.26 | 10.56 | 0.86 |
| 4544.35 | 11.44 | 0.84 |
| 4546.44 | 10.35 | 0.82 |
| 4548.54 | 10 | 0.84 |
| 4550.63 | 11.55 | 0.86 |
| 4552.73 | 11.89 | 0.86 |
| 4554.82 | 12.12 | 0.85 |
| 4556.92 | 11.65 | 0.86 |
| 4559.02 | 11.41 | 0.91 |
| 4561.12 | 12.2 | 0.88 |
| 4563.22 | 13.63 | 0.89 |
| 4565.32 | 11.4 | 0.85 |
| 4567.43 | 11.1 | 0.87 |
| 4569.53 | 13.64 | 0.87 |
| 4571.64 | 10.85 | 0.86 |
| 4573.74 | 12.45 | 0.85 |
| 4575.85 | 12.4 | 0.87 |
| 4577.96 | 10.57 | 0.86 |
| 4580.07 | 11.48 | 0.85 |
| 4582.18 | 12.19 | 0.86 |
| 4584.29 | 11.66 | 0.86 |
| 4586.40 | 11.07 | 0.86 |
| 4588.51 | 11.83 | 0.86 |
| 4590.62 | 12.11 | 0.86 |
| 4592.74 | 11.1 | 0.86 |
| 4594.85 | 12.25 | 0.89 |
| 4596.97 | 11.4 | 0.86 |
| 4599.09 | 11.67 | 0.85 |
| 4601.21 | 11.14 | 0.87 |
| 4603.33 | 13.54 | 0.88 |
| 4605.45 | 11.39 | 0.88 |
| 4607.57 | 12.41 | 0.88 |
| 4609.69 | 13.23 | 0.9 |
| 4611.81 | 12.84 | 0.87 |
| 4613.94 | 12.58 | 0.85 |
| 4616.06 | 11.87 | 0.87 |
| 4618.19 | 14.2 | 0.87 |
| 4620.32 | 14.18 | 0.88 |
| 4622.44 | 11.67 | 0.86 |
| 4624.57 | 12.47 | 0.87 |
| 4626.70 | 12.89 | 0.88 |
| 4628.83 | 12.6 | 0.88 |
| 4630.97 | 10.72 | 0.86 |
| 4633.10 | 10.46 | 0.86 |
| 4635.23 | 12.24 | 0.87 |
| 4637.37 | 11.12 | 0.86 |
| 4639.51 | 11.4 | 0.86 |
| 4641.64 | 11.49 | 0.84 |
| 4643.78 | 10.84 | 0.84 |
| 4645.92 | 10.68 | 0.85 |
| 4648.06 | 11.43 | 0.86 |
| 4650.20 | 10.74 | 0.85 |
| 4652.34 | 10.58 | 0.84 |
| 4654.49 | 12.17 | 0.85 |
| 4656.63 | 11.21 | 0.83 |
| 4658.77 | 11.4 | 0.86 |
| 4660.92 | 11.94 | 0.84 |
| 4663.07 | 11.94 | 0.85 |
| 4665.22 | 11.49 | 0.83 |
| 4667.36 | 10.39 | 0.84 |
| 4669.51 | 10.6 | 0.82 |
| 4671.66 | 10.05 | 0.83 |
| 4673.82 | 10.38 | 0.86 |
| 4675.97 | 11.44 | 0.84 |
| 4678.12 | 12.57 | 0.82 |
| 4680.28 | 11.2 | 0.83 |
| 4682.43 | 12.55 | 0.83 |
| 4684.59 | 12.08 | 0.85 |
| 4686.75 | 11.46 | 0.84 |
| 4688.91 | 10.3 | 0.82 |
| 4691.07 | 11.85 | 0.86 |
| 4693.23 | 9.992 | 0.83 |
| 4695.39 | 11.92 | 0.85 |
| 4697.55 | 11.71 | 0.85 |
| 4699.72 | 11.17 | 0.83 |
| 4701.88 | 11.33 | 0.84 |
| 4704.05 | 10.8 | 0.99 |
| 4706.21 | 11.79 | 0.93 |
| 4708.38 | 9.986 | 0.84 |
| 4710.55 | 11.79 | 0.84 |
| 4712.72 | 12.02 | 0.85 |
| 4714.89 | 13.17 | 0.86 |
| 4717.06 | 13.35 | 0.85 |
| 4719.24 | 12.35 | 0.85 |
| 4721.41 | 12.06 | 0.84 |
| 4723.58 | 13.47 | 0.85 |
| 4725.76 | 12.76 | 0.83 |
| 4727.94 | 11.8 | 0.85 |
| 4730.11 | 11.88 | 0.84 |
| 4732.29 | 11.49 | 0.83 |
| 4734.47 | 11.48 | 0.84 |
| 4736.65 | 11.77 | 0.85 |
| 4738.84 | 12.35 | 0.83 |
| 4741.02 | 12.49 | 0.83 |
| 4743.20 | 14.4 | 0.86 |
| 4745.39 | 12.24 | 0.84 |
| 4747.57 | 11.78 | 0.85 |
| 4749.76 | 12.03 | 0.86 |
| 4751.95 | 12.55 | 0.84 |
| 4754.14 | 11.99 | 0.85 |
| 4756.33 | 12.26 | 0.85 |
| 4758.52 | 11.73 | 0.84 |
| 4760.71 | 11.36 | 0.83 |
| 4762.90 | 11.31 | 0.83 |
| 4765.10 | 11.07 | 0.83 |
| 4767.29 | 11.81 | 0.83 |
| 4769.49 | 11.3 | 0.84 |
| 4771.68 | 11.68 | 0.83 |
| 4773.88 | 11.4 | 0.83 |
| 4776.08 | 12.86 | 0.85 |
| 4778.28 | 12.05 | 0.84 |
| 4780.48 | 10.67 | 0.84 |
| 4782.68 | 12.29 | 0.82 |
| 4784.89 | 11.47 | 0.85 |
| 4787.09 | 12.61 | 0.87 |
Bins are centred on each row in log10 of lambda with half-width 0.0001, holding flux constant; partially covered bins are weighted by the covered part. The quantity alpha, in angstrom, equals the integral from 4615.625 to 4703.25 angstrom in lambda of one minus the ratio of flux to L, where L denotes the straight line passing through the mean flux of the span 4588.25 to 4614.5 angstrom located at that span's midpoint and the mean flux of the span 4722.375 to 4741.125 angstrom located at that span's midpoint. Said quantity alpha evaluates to 4.4 angstrom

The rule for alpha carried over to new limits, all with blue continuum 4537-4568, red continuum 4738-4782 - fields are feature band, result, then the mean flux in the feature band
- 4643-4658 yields 0.76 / 11.1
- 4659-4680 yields 0.96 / 11.2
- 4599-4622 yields -2.09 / 12.7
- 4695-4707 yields 0.41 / 11.4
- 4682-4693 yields 0.30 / 11.5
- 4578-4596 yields -0.16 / 11.6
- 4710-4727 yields -1.11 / 12.6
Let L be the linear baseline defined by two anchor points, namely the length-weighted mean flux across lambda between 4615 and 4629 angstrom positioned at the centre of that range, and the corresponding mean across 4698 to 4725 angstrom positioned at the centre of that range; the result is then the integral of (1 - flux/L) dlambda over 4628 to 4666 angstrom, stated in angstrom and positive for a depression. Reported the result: 3.8 angstrom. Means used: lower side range 12.9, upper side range 11.9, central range 11.3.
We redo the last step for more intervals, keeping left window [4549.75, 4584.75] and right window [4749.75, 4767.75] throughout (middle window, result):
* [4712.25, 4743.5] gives -1.6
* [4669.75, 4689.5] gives 0.8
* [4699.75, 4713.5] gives 0.6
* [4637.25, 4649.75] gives 0.7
